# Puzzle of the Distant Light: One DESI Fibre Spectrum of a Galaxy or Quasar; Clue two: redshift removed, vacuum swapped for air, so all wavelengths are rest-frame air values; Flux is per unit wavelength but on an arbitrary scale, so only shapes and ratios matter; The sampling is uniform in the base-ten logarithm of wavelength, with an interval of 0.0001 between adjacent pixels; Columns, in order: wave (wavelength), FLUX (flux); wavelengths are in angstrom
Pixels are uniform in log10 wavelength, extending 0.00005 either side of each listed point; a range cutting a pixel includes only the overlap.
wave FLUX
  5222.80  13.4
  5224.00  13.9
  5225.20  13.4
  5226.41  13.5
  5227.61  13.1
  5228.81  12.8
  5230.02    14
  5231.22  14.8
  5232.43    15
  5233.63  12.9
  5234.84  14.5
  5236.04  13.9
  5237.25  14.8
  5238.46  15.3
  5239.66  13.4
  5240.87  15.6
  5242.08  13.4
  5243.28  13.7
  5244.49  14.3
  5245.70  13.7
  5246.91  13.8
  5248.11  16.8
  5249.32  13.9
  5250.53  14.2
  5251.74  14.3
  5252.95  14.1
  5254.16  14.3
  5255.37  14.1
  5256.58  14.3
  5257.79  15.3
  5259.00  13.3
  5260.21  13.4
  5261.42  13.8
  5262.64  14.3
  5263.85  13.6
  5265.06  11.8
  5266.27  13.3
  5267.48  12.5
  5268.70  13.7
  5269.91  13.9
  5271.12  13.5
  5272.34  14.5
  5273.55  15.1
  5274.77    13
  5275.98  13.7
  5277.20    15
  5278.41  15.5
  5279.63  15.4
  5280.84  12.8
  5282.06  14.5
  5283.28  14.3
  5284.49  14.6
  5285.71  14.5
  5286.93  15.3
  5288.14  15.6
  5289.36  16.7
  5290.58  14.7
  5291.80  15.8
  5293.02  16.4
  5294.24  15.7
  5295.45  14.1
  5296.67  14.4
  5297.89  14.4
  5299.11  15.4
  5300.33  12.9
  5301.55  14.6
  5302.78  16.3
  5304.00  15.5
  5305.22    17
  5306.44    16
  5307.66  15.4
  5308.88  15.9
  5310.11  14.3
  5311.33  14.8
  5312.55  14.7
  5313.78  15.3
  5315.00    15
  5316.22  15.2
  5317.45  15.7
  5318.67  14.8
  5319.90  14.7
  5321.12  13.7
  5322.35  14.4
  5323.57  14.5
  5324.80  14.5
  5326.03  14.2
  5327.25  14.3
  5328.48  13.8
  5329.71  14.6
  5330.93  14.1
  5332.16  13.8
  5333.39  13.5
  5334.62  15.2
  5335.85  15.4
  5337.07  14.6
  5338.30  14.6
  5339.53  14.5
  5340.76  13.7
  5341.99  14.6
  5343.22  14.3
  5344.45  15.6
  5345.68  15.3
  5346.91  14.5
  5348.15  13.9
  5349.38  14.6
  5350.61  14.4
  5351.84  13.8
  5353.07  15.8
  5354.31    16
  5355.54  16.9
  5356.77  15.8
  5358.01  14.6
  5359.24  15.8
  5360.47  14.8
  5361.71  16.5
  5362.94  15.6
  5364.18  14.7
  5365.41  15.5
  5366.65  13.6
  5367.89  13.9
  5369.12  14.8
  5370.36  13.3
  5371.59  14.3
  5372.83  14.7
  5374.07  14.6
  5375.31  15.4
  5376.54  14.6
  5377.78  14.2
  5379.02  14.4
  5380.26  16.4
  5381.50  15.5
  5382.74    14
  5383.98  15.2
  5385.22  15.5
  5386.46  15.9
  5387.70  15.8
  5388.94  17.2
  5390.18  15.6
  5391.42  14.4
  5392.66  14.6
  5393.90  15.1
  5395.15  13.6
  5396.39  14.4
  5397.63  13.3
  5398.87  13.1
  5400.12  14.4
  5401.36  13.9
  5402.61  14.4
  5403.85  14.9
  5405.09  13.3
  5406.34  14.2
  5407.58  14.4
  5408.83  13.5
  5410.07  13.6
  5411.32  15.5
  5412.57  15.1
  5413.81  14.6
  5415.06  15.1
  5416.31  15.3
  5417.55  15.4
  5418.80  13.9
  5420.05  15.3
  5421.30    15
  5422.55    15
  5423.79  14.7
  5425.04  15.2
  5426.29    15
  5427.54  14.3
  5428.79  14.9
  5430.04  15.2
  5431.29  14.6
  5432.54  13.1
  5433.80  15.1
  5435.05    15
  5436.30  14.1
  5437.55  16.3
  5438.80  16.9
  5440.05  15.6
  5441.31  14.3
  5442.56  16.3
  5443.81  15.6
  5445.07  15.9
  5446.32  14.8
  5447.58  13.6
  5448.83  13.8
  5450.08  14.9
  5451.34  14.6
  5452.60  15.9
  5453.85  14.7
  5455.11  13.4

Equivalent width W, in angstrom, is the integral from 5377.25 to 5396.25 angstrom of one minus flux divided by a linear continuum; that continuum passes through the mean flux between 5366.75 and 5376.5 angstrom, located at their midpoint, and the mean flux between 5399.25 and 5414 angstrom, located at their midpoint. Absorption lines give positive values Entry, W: -1.0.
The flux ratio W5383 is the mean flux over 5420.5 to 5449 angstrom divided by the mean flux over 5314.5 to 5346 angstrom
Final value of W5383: 1.03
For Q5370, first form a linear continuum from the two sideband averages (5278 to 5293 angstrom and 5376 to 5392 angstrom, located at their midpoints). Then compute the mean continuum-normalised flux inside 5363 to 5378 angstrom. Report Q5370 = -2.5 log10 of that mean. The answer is 0.05 mag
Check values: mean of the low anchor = 15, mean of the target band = 14.5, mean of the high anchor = 15.3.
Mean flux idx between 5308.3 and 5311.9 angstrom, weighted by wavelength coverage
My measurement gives 15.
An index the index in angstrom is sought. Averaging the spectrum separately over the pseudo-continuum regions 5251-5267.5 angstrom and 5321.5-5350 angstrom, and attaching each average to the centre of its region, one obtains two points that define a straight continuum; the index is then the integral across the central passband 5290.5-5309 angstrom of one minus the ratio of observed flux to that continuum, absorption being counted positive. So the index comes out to -1.5 angstrom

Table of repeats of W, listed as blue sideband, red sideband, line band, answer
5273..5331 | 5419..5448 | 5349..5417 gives 0.7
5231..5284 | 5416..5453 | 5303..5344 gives -0.9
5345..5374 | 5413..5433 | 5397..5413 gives 0.8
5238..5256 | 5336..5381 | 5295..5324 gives -0.7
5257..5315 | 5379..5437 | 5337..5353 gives 0.1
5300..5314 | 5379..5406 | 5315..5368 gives 1.0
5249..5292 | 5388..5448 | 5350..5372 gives -0.7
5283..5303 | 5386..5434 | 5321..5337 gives 0.6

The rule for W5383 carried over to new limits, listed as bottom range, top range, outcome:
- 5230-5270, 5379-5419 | 1.05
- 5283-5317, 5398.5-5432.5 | 0.96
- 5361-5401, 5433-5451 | 1.02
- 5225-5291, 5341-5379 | 1.05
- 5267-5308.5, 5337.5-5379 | 1.00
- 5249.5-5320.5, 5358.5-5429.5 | 1.01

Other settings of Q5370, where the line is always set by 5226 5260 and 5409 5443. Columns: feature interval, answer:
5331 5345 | 0.006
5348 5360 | -0.041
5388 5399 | 0.008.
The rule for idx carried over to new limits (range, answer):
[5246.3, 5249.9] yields 14.9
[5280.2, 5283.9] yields 13.9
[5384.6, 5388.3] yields 15.7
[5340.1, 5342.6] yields 14.2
